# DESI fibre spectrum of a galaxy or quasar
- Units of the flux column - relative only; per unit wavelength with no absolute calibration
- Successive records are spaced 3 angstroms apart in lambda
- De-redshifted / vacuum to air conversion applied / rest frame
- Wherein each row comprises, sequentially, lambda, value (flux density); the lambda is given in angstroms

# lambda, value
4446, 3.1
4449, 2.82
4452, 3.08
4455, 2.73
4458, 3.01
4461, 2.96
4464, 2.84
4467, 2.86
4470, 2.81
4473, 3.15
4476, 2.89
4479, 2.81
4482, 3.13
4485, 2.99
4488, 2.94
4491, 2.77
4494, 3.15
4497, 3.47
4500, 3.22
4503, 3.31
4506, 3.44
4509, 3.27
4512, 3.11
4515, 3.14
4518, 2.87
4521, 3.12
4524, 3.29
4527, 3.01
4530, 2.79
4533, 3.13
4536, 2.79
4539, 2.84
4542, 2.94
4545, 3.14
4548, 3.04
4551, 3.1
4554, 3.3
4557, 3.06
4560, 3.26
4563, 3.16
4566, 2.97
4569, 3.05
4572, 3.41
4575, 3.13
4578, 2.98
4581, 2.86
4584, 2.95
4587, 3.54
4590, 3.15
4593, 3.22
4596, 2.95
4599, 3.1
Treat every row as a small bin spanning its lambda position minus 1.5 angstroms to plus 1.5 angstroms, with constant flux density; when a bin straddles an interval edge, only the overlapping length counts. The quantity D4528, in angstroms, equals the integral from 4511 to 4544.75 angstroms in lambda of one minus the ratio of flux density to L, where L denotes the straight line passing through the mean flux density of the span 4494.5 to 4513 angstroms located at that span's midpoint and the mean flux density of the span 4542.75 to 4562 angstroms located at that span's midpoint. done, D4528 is 2.3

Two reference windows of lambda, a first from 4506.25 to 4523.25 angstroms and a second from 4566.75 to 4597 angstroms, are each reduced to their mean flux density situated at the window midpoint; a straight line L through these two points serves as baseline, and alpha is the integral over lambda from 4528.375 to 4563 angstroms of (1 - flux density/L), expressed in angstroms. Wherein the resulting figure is 1.0 angstroms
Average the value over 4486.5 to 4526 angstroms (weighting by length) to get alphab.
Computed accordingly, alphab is 3.16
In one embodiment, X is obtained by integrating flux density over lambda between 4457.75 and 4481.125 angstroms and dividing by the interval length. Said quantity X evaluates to 2.92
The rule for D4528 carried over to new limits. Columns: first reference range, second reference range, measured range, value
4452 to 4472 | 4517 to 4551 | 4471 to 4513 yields -2.51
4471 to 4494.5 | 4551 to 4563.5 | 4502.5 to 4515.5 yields -0.91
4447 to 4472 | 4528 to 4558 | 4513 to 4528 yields -0.54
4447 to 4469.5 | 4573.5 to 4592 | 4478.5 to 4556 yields -2.27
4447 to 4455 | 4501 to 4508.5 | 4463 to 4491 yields 1.78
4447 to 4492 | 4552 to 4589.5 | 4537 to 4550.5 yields 0.40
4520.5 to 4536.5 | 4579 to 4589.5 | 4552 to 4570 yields -0.33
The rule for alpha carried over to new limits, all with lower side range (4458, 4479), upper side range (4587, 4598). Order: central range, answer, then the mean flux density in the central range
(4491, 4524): -2.2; 3.19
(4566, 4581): 0.1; 3.1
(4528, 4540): 0.6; 2.89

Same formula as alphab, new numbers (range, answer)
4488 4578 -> 3.11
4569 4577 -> 3.21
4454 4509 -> 3.04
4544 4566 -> 3.14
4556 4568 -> 3.11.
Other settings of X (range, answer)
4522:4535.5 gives 3.04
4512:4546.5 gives 3.01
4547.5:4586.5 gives 3.11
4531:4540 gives 2.92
